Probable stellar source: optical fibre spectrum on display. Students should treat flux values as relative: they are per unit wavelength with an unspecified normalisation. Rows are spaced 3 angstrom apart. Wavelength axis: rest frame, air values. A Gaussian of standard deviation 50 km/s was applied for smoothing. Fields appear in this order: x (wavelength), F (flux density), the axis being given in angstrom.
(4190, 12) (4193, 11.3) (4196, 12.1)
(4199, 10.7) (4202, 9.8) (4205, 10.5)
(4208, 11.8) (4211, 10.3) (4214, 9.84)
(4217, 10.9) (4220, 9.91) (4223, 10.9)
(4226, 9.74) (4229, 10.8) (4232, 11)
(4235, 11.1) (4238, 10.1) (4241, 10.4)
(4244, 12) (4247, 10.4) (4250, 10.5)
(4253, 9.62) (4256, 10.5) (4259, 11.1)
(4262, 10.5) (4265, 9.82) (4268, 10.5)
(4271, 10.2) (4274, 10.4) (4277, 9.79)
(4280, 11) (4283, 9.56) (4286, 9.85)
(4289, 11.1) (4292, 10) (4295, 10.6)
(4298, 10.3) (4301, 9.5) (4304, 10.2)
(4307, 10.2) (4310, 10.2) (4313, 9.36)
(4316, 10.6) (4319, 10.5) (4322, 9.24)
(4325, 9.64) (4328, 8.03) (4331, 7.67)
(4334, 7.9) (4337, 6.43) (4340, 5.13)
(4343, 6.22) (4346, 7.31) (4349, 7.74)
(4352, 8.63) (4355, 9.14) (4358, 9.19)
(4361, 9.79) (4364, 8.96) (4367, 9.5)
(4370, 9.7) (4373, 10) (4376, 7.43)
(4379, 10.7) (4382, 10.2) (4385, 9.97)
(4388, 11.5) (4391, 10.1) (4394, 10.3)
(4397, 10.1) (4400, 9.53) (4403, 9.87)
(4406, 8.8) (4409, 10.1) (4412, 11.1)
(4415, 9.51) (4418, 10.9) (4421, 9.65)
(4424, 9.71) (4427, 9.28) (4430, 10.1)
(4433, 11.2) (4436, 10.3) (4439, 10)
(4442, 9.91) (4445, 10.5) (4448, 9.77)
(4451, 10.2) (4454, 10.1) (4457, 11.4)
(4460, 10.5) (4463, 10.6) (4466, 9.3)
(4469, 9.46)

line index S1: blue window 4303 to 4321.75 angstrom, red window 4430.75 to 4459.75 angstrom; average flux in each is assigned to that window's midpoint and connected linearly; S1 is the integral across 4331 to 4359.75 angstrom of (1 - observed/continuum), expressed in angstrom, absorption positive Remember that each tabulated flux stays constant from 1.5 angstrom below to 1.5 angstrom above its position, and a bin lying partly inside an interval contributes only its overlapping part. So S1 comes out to 7.4 angstrom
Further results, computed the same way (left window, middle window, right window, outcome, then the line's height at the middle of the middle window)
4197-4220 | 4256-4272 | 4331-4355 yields -2.21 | 9.17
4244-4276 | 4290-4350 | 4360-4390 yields 7.33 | 10.1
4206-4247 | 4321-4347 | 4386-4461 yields 7.30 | 10.4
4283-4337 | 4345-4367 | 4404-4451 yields 2.29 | 9.78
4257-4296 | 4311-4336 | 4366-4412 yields 2.64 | 10.2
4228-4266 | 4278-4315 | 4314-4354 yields -3.93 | 9.19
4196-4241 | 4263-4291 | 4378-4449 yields 0.52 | 10.4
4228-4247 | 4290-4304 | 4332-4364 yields -1.41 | 9.22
